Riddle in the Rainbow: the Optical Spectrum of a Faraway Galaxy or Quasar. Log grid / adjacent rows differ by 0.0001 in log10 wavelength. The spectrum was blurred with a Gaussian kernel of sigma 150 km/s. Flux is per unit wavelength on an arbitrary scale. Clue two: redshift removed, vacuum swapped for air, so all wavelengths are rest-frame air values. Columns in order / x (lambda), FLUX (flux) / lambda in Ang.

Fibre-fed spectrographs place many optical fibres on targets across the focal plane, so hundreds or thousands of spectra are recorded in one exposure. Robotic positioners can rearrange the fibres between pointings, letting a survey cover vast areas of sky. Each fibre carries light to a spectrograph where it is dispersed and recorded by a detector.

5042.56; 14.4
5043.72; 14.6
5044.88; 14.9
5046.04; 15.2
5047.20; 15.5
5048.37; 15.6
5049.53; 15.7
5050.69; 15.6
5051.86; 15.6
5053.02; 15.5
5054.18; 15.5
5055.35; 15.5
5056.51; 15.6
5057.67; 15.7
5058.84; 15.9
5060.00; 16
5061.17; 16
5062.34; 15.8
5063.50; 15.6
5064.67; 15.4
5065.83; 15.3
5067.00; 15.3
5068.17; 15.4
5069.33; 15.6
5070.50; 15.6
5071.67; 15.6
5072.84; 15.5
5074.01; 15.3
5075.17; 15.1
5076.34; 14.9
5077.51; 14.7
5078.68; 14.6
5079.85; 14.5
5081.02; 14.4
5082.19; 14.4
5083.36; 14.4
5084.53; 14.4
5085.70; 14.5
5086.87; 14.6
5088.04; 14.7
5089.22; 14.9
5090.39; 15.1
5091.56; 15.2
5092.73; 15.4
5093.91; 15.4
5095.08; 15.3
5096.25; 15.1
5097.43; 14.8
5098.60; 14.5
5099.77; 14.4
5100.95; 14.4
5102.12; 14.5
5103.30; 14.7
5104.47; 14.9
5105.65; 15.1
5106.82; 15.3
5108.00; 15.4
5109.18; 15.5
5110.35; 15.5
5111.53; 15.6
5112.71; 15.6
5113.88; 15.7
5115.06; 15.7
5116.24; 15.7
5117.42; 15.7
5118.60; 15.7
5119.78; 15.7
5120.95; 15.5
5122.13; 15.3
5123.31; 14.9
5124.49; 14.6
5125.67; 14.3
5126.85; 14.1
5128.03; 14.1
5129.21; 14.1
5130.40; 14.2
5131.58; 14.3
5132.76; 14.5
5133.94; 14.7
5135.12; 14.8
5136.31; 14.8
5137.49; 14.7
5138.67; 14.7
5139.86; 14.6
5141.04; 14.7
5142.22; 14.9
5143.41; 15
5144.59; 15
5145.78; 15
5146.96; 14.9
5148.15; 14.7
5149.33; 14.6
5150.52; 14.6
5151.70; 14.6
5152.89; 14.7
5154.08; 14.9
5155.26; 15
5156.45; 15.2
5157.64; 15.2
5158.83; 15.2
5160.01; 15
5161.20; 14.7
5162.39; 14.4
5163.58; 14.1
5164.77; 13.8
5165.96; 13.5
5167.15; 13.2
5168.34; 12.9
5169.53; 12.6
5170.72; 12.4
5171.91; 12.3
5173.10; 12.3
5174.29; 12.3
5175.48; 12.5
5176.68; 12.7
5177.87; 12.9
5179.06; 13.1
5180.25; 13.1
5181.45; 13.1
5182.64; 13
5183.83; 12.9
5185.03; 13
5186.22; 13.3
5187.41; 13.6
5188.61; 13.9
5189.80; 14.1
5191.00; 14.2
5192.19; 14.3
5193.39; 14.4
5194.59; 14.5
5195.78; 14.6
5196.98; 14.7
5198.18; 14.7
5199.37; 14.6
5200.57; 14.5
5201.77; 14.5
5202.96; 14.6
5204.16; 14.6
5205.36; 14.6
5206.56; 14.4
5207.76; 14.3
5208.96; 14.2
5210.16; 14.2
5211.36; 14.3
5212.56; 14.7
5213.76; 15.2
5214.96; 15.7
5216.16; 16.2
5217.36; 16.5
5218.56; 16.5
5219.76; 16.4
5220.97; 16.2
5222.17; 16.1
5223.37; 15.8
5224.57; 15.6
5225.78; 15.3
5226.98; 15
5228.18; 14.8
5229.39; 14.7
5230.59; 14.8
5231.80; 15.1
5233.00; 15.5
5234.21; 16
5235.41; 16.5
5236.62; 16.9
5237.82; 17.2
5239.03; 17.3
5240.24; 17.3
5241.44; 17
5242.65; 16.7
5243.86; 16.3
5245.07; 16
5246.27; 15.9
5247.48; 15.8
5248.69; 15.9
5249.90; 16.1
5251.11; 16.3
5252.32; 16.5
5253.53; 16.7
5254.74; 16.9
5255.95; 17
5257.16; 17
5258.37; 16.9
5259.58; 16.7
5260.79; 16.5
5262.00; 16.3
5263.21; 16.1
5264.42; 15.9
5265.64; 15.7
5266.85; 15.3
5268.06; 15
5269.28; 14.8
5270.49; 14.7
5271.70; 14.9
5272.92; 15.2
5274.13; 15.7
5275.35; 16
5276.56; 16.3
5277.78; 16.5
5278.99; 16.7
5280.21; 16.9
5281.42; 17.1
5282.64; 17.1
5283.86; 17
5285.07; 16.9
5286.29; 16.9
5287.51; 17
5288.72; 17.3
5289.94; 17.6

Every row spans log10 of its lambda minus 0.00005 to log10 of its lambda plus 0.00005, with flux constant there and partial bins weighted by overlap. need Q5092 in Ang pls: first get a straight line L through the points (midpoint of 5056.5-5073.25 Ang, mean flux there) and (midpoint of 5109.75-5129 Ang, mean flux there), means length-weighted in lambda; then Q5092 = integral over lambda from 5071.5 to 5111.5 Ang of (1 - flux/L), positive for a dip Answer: 1.3 Ang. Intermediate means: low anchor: 15.6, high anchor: 15.2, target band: 14.9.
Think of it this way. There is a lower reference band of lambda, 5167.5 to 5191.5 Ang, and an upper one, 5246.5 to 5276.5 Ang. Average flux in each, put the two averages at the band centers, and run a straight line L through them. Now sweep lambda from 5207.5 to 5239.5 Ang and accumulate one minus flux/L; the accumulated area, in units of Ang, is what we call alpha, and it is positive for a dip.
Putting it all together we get -2.2 Ang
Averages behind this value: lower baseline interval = 13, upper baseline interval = 16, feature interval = 15.6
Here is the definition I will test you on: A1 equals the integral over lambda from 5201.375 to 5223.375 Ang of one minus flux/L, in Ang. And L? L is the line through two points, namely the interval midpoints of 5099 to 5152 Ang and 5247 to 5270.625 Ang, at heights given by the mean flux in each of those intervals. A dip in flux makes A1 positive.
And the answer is 0.7 Ang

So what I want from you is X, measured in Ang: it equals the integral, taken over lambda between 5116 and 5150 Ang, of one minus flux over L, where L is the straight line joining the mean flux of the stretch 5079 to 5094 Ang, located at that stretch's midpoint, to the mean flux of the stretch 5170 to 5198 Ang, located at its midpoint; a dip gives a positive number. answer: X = -1.8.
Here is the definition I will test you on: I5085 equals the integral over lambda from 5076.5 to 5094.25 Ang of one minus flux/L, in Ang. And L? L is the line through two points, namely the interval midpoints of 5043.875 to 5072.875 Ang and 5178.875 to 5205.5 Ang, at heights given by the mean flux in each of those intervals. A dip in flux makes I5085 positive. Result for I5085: 0.6 Ang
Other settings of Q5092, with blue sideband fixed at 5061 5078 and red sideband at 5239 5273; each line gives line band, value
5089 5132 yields 1.5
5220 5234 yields 0.6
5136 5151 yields 0.9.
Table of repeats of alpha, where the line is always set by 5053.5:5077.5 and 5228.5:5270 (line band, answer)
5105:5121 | 0.1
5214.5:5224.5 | -0.1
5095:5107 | 0.7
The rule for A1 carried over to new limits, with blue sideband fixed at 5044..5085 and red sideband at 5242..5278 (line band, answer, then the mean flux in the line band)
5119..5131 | 0.65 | 14.7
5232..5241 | -0.37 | 16.6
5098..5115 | 0.40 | 15.1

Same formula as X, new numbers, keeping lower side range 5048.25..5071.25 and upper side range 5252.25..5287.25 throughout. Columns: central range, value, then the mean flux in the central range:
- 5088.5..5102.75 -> 0.7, 14.9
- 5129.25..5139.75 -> 0.8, 14.5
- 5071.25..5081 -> 0.4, 15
